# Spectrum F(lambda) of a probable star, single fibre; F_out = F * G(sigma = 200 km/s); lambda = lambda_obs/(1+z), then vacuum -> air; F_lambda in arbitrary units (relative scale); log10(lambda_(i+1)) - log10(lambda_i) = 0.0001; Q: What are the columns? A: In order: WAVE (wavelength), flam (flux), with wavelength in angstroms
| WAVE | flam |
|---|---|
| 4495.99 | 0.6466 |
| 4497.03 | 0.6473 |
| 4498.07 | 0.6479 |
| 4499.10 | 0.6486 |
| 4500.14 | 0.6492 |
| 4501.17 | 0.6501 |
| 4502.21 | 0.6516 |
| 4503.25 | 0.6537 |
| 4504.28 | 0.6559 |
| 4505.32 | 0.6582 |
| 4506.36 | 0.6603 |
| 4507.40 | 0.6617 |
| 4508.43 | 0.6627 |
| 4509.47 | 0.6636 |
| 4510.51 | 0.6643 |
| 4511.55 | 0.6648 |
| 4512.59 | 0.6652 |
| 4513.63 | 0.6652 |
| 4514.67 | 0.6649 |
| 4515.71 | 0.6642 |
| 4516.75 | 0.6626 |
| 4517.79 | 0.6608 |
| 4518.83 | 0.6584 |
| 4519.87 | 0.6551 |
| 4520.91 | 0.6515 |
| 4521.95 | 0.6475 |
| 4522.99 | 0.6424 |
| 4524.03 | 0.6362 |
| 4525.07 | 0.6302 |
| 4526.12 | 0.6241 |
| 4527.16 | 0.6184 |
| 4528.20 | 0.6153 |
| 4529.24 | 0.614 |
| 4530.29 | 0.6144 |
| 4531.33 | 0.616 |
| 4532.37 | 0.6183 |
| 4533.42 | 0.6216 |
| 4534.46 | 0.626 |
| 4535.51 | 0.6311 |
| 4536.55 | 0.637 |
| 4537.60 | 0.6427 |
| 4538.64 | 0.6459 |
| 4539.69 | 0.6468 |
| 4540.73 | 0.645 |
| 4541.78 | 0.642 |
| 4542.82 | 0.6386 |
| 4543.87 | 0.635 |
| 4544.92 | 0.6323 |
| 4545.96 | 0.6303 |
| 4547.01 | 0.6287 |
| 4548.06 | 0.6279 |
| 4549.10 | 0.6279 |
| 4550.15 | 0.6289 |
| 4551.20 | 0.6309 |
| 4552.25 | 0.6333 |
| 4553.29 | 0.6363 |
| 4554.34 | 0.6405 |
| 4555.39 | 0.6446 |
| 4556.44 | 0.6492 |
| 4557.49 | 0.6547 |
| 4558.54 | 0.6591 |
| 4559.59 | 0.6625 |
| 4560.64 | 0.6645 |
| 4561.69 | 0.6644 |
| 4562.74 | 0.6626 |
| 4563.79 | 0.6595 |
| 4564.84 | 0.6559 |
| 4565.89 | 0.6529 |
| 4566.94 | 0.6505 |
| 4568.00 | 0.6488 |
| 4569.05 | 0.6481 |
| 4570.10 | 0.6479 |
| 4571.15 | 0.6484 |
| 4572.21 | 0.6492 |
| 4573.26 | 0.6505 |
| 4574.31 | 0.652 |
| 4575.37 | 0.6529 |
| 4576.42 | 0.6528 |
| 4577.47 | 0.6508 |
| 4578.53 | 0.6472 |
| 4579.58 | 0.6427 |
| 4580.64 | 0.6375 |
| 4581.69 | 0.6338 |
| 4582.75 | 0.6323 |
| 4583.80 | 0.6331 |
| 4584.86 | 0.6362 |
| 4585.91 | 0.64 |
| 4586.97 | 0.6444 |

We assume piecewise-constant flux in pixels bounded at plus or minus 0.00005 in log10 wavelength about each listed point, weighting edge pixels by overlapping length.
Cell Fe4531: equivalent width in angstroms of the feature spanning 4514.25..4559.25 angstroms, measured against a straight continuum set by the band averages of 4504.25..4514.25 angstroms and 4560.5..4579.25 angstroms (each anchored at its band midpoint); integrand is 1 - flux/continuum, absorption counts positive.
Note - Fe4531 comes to 1.4 angstroms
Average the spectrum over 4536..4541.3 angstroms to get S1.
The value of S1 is 0.643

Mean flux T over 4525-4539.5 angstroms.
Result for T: 0.625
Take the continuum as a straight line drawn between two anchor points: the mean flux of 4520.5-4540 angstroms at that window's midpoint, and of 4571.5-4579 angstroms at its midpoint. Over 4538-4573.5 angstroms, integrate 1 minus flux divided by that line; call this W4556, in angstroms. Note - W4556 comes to -0.2 angstroms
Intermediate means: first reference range 0.63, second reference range 0.65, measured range 0.645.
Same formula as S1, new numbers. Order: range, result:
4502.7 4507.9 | 0.657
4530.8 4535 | 0.62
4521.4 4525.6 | 0.639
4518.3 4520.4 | 0.657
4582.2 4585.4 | 0.634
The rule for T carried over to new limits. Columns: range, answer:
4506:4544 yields 0.644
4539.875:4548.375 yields 0.636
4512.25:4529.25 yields 0.647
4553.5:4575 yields 0.653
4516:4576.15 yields 0.642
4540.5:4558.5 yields 0.637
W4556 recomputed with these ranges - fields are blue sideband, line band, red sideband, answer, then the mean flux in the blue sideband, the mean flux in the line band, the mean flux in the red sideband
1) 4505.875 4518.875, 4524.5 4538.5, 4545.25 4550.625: 0.4 angstroms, 0.663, 0.624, 0.63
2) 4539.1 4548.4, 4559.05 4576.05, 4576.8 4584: -0.4 angstroms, 0.636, 0.654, 0.64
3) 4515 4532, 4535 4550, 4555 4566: 0.3 angstroms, 0.639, 0.637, 0.658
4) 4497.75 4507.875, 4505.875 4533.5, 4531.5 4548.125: 0.0 angstroms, 0.654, 0.646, 0.634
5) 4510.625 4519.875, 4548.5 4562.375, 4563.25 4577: 0.2 angstroms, 0.663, 0.646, 0.652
